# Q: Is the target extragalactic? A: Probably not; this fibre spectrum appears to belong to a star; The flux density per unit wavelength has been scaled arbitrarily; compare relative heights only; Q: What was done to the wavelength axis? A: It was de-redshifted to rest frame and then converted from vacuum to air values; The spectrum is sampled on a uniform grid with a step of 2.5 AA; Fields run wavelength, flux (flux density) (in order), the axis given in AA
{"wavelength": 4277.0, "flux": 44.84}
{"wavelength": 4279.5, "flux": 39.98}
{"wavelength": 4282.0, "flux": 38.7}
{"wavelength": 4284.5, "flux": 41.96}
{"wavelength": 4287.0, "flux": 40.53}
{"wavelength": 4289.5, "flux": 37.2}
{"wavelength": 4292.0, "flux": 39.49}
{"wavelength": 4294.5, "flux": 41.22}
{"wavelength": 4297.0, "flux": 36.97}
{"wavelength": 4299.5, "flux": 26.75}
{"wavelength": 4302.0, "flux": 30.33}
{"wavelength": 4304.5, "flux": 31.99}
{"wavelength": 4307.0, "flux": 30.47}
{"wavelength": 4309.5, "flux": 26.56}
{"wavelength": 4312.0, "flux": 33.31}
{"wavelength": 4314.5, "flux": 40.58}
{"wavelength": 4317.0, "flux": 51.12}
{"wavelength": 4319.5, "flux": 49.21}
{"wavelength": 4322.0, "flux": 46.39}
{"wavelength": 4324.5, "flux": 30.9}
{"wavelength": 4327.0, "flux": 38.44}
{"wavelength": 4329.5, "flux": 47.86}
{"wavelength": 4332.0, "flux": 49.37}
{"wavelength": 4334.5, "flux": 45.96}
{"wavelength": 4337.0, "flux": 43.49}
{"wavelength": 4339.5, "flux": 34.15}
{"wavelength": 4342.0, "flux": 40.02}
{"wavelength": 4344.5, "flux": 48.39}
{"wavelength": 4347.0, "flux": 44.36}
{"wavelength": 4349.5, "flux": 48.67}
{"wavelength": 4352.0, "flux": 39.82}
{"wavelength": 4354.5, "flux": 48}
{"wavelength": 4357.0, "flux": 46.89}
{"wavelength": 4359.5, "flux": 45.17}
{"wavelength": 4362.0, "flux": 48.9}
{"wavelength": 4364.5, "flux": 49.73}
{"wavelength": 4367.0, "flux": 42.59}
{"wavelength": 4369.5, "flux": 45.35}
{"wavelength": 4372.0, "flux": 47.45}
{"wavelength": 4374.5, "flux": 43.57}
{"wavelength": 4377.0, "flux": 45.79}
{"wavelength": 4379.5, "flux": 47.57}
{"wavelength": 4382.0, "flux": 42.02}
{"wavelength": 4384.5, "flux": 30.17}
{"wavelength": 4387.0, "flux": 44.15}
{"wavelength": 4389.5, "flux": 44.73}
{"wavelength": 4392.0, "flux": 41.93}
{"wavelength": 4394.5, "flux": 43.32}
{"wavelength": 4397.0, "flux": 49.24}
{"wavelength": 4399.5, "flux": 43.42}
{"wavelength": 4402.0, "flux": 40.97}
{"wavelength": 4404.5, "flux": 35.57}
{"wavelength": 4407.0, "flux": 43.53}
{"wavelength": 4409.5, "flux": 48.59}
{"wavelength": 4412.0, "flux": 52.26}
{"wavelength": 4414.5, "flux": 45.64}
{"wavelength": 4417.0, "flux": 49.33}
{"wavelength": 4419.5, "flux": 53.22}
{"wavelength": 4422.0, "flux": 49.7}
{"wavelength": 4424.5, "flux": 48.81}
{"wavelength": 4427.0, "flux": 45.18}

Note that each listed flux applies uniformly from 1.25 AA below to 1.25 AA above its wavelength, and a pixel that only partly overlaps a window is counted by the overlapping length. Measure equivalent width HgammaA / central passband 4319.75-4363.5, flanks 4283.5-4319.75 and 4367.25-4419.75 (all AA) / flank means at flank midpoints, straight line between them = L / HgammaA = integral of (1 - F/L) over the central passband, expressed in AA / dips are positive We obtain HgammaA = -4.3 AA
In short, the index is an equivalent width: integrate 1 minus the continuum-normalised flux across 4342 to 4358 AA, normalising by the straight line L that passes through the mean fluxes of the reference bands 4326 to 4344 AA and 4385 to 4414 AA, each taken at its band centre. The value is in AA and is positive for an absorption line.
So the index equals -0.8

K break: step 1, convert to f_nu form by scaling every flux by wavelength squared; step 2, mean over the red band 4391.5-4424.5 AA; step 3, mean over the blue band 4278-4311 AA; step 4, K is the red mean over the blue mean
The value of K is 1.4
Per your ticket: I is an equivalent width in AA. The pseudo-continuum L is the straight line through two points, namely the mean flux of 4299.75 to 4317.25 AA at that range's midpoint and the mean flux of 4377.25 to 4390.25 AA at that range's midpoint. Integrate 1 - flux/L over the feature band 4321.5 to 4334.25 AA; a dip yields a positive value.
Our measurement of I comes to -2.5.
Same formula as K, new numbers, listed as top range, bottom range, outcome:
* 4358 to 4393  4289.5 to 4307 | 1.33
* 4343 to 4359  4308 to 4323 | 1.14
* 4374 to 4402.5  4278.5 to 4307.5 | 1.24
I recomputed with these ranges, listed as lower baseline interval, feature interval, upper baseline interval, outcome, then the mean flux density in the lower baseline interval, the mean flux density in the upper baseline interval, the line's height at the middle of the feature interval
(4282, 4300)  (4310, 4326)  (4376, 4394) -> -0.7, 38.3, 42.3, 39.4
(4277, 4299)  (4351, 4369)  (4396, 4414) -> -1.4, 39.4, 44.8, 42.7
